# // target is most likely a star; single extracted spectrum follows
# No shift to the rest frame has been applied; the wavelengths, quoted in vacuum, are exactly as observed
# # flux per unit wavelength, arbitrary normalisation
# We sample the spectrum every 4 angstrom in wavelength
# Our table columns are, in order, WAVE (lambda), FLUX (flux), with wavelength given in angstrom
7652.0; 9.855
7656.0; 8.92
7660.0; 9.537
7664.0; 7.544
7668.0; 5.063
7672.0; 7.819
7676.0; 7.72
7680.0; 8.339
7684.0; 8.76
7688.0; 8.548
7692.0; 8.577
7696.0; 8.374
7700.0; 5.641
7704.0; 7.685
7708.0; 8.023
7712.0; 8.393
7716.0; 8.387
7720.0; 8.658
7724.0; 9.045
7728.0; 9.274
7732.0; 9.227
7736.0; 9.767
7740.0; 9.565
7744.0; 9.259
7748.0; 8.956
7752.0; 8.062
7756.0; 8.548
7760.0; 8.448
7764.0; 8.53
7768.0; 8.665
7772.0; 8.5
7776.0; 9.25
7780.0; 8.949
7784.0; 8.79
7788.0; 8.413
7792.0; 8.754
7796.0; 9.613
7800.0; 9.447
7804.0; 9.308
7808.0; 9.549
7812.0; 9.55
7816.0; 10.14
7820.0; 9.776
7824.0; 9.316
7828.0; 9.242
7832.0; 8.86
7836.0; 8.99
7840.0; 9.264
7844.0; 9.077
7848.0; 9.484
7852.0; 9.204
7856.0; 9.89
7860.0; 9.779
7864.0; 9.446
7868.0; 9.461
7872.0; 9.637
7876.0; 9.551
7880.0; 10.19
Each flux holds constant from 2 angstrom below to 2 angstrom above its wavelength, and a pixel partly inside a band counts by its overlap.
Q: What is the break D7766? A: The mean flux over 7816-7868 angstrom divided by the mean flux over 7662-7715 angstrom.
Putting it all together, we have 1.21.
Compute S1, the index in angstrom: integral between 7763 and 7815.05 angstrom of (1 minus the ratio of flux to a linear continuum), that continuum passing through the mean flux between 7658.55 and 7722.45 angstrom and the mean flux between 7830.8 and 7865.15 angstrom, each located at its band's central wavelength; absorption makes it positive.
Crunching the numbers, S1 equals -1.4 angstrom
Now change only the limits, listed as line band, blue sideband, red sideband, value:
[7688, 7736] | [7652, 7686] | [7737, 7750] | 2.29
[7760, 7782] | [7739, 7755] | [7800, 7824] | 0.99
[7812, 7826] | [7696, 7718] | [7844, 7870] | -1.04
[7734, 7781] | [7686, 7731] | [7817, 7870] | -1.14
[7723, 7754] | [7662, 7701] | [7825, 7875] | -3.36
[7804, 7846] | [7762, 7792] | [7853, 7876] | -0.74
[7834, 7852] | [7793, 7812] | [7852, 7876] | 0.65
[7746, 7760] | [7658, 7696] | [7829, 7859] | 0.12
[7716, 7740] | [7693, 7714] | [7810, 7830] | -3.20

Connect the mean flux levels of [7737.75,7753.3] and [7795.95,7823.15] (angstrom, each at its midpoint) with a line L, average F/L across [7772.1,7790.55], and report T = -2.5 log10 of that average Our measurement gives 0.06 mag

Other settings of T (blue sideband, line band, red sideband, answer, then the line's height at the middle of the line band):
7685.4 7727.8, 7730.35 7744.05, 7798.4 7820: -0.10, 8.62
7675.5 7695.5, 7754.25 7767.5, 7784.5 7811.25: 0.05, 8.93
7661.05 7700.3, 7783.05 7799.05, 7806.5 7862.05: 0.00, 8.97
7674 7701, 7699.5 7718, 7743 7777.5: 0.06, 8.25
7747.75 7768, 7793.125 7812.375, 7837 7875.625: -0.06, 8.93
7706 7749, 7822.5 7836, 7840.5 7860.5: 0.03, 9.36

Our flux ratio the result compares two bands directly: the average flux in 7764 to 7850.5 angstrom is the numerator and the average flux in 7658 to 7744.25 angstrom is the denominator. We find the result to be 1.10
